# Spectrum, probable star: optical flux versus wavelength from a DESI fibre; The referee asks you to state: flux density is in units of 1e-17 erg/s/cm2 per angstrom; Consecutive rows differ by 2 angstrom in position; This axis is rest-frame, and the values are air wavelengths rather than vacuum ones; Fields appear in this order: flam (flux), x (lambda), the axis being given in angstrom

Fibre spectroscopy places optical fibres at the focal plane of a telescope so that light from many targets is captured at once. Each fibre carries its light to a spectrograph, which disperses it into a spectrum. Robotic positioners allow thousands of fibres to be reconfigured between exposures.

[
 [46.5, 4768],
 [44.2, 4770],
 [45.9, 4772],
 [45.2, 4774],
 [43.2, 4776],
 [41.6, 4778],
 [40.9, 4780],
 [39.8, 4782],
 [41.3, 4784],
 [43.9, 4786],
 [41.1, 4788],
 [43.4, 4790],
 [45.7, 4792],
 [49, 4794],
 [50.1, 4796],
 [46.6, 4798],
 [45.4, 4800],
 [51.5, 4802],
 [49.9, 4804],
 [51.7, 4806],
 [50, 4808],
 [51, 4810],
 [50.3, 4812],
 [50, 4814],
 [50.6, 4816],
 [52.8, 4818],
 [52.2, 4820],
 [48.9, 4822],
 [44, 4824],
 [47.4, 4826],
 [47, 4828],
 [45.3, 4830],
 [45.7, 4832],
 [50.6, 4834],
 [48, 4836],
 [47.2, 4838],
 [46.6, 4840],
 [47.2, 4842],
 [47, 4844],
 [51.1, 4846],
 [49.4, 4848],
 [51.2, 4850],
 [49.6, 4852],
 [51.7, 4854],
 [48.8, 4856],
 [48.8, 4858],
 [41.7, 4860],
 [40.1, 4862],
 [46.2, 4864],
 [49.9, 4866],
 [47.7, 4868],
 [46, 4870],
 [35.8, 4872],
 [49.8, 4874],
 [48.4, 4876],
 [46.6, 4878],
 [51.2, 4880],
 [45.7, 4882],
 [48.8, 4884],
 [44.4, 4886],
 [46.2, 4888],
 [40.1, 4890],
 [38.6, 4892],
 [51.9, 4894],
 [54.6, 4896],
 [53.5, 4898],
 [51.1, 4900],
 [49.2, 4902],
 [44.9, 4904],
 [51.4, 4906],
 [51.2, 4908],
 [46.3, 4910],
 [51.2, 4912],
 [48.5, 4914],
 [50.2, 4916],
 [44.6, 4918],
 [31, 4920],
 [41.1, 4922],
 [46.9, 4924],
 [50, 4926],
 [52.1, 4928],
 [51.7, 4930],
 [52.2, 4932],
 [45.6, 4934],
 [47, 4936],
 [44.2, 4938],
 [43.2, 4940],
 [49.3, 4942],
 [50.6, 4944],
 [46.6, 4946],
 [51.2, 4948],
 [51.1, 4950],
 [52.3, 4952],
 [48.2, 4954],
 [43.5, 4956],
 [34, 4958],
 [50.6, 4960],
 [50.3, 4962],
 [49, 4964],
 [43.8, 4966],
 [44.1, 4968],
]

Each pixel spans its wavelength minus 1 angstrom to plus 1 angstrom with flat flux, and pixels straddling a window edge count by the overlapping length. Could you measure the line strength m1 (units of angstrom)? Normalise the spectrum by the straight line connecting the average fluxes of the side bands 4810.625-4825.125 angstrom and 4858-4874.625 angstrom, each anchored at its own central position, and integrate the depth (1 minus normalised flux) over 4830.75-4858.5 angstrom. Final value -1.0 angstrom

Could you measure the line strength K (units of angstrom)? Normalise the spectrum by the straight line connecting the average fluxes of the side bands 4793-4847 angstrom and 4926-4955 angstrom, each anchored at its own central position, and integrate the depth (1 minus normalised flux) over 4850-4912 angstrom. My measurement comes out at 1.8 angstrom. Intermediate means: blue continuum 48.8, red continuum 49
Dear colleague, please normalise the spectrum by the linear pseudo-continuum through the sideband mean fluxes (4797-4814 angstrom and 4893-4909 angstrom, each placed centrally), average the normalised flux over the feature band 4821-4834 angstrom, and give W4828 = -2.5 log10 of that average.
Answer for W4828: 0.07 mag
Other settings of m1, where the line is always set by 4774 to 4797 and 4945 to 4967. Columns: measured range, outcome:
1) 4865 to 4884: -0.5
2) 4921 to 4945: -0.5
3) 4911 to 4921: 0.3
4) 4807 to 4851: -4.1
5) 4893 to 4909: -1.7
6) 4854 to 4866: -0.2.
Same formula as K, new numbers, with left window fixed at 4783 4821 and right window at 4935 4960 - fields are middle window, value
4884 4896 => 0.5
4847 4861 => -0.3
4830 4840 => 0.1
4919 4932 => 0.3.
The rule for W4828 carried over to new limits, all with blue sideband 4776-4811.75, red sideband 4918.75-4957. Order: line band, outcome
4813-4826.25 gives -0.07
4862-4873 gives 0.05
